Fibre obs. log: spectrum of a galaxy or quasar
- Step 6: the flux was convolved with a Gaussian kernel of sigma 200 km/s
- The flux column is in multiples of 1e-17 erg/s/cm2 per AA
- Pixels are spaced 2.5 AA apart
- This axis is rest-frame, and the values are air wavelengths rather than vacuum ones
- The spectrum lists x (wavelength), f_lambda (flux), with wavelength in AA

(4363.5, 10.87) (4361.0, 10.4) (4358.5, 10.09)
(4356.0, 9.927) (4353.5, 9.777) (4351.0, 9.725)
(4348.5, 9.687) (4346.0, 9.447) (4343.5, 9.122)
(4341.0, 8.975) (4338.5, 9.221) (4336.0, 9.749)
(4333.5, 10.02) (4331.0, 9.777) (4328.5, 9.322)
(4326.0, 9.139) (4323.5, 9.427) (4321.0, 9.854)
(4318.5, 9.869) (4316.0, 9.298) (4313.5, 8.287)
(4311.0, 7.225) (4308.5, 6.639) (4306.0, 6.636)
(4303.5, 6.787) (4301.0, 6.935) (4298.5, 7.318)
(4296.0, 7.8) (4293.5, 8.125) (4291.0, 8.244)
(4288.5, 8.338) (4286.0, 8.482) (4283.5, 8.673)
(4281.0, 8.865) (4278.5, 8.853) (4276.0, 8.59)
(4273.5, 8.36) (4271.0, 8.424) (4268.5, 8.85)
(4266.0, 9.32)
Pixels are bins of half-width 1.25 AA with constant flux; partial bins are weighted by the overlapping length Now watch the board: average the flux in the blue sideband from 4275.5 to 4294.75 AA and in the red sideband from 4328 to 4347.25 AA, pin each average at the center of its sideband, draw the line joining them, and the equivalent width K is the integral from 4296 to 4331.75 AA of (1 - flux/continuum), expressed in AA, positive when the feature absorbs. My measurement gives 3.0 AA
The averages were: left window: 8.52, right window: 9.46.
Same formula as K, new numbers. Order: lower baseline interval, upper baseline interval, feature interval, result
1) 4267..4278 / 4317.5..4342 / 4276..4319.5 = 4.7 AA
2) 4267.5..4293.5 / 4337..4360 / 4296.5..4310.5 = 3.1 AA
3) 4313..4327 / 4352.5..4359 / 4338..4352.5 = 0.6 AA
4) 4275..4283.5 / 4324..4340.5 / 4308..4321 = 1.1 AA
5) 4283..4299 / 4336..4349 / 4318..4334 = -1.2 AA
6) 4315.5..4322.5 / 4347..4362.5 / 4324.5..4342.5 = 0.6 AA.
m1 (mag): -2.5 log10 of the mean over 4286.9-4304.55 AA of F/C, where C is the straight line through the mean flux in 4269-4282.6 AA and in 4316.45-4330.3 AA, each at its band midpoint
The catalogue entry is 0.172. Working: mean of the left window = 8.63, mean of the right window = 9.52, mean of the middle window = 7.68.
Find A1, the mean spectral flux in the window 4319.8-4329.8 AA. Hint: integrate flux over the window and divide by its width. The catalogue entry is 9.44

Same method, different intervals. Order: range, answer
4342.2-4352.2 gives 9.49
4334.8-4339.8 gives 9.48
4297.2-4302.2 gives 7.14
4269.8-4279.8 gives 8.56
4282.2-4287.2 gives 8.58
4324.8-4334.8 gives 9.57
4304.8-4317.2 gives 7.61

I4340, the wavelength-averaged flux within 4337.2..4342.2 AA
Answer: 9.11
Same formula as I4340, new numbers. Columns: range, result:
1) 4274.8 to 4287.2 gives 8.69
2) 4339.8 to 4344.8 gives 9.05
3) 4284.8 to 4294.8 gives 8.29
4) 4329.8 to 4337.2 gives 9.85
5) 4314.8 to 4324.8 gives 9.61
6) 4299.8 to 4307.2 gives 6.79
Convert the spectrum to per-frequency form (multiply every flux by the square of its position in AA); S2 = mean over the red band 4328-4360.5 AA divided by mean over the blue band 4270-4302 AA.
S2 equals 1.2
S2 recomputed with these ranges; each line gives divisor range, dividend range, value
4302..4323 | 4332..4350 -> 1.18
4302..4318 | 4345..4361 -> 1.32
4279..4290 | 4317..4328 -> 1.13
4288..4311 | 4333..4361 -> 1.33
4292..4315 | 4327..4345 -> 1.31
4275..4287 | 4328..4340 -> 1.13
